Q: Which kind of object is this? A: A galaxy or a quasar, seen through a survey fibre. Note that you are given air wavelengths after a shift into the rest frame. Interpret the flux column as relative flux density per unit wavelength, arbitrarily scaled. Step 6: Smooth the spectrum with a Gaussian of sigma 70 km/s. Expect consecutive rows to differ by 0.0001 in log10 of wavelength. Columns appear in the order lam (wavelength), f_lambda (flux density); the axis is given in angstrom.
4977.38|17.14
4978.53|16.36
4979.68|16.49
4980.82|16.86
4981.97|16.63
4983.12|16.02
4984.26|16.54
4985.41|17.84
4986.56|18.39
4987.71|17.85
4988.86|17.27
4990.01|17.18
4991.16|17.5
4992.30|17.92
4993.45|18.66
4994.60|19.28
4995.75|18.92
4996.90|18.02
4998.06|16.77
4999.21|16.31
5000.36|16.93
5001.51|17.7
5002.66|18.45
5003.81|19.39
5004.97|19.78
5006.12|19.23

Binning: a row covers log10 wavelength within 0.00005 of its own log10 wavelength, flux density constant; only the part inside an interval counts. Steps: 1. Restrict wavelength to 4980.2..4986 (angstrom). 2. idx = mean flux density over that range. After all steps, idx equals 16.8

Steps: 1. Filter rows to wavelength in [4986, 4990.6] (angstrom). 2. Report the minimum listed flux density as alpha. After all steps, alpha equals 17.18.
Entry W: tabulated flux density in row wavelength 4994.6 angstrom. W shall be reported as 19.28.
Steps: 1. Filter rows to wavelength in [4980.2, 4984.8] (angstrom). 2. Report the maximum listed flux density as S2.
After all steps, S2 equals 16.86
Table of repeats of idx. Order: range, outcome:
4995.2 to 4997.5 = 18.4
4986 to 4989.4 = 17.8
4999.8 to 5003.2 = 17.7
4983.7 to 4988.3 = 17.6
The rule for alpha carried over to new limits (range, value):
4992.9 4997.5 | 18.02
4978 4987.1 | 16.02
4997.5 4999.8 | 16.31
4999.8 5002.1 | 16.93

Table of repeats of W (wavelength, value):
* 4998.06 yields 16.77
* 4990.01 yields 17.18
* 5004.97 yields 19.78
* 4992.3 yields 17.92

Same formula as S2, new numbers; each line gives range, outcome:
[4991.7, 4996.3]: 19.28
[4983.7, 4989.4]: 18.39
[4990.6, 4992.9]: 17.92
